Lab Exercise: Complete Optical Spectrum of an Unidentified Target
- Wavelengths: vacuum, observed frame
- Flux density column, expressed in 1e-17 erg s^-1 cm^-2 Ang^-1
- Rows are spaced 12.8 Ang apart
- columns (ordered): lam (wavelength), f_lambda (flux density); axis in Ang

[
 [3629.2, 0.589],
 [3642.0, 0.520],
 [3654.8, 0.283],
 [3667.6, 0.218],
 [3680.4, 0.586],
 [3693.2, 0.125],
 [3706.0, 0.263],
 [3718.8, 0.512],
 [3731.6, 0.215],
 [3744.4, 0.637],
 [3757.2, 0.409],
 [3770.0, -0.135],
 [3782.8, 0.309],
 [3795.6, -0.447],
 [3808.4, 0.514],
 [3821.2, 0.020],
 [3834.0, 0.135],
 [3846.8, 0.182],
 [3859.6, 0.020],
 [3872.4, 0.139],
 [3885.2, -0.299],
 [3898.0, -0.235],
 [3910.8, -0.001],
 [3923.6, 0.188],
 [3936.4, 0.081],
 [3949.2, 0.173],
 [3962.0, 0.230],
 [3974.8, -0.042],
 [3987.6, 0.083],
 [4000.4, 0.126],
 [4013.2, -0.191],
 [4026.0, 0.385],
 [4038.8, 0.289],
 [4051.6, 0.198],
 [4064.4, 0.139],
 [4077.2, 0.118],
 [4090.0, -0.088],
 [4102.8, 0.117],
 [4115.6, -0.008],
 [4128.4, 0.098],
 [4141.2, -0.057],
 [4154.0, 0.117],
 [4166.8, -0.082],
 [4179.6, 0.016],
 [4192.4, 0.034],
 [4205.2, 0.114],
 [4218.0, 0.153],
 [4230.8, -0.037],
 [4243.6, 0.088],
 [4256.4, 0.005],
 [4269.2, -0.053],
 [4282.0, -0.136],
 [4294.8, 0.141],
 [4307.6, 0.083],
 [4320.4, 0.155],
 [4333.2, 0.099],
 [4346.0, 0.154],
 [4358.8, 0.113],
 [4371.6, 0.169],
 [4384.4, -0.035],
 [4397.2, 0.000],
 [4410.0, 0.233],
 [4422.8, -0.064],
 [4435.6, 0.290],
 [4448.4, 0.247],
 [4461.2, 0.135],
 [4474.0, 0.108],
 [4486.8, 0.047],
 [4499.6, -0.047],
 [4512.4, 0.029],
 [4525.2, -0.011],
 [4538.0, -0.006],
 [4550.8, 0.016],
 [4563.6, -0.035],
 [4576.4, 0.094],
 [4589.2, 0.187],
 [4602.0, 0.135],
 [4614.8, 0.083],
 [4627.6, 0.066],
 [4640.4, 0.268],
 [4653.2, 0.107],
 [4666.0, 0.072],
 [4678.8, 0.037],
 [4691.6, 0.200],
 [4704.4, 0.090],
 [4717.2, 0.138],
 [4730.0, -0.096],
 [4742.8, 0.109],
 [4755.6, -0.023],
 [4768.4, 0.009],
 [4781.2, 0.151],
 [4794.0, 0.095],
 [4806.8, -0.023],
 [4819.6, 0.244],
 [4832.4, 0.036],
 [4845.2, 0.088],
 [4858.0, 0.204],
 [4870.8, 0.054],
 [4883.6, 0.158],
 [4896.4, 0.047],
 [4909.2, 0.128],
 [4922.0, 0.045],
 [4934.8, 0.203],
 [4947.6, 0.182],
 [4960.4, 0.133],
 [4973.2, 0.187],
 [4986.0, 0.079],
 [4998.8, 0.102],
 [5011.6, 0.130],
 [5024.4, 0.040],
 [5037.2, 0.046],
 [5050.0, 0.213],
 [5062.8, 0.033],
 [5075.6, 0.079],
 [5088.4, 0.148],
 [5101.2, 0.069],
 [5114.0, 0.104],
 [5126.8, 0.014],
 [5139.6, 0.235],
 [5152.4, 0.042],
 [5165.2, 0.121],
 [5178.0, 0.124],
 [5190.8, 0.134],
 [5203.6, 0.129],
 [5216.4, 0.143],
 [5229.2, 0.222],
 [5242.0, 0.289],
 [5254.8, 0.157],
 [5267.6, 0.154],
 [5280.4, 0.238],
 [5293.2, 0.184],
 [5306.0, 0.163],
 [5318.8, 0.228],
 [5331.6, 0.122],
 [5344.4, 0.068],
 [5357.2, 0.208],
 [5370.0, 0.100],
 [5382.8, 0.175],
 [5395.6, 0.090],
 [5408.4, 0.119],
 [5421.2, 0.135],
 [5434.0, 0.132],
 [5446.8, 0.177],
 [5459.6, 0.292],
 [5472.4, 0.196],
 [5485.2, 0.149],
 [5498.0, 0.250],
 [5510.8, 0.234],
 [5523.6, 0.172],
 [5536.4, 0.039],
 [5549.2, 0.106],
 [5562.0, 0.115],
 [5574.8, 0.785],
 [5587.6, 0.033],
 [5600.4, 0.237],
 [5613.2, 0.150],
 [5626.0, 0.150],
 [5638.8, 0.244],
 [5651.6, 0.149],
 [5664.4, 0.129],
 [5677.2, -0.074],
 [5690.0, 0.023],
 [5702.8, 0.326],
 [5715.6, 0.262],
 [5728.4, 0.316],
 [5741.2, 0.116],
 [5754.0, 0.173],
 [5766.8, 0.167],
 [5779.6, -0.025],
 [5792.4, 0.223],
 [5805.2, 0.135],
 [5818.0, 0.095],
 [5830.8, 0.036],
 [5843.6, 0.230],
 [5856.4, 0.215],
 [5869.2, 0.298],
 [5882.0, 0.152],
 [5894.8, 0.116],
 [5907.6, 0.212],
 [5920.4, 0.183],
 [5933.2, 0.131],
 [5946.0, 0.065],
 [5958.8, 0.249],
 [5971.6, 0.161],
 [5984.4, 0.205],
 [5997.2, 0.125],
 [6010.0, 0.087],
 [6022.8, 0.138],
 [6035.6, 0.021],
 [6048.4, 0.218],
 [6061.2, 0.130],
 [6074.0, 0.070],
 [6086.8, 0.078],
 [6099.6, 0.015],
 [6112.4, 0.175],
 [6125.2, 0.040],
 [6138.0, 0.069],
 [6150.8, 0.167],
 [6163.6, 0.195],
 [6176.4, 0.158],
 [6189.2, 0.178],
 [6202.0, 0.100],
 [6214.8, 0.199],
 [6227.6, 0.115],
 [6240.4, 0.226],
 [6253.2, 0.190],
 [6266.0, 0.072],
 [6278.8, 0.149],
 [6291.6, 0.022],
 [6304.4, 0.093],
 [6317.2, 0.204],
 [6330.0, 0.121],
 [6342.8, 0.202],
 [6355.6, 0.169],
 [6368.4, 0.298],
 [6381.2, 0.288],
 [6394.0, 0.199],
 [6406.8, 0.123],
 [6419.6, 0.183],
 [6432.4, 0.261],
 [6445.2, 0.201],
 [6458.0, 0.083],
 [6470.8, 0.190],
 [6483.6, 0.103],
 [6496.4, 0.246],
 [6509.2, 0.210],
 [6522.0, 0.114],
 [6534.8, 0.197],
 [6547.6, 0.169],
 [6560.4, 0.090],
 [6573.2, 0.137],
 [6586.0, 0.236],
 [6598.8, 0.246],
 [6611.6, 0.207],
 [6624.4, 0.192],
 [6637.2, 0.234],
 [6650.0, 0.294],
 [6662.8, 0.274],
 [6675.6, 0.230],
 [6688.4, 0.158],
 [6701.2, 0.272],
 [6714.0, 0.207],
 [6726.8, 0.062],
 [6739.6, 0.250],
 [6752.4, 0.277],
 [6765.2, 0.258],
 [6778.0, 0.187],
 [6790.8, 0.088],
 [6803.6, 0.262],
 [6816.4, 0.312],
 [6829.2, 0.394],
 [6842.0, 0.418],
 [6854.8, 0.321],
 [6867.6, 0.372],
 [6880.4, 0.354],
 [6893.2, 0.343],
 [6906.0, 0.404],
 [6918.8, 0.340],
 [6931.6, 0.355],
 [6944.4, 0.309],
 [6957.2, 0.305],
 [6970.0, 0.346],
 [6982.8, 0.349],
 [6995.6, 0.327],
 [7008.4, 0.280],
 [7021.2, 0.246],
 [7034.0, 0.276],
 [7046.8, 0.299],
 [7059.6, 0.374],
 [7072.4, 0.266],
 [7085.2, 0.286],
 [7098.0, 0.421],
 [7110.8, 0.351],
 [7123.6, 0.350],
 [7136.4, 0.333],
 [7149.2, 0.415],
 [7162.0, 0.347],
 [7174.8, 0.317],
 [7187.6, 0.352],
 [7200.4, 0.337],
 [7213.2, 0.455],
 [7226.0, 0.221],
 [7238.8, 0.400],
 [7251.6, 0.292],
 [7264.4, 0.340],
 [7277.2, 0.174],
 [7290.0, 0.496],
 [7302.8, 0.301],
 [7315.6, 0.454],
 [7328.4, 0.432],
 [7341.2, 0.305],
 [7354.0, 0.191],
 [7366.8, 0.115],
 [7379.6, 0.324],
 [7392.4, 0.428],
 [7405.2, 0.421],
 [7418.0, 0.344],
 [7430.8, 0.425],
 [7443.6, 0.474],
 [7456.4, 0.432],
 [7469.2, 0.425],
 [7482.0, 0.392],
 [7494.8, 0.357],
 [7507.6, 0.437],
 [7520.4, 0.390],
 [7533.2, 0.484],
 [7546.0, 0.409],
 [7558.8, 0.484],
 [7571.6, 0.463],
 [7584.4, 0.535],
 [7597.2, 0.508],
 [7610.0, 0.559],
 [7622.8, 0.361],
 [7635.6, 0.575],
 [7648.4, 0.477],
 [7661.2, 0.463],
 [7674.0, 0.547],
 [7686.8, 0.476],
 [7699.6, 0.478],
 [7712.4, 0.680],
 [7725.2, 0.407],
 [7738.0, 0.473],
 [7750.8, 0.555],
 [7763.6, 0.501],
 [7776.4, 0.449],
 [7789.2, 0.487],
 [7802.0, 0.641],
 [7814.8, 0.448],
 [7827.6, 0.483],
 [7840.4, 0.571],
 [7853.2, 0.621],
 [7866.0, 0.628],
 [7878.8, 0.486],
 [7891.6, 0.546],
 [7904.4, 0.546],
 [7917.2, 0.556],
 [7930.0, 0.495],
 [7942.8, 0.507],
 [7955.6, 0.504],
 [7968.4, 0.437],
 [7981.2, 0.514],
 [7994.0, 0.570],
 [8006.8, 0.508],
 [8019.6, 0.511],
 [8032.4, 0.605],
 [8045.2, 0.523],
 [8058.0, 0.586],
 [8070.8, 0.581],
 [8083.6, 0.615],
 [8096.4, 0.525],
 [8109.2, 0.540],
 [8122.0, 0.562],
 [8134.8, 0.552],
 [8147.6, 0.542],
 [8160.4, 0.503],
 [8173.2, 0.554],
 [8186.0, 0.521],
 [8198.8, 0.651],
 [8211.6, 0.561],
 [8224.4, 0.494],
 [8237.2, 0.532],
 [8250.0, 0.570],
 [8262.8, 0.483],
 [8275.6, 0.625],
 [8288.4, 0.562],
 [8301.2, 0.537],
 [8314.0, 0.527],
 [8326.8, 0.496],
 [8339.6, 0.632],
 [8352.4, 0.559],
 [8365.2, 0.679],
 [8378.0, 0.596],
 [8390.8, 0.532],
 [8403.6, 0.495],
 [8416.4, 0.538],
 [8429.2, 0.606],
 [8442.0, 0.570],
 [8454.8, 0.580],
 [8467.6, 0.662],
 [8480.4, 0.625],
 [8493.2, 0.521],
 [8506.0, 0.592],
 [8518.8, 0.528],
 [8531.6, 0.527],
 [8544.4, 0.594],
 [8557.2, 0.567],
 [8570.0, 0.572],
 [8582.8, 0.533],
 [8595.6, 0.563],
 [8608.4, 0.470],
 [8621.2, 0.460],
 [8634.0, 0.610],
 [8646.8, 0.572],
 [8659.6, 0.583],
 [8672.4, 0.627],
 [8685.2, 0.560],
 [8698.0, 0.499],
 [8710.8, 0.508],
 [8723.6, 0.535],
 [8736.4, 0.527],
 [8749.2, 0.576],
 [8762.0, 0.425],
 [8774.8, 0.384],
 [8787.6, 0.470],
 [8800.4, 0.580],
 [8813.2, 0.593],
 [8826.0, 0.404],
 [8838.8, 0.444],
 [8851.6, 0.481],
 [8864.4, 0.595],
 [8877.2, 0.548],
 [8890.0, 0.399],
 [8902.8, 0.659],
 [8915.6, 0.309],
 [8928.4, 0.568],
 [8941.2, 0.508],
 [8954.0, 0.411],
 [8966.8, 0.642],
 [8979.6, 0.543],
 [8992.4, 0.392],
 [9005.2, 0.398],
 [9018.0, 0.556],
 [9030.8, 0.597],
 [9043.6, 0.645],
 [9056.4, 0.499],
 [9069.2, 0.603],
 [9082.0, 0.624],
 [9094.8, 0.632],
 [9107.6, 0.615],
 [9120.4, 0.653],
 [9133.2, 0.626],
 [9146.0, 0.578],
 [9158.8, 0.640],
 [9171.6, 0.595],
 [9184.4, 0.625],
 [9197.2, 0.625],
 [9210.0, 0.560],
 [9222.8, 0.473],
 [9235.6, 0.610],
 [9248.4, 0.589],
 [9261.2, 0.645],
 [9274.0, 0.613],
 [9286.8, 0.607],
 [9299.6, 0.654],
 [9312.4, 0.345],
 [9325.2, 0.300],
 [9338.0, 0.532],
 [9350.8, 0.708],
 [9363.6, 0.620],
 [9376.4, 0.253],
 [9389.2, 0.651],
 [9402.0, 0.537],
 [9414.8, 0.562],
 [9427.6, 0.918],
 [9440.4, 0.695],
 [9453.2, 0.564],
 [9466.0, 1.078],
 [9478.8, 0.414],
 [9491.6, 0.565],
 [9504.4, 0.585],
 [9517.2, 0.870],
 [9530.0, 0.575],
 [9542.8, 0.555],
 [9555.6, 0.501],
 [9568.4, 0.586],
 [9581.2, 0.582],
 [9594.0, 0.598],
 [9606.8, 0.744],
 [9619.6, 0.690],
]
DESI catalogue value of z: 0.71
